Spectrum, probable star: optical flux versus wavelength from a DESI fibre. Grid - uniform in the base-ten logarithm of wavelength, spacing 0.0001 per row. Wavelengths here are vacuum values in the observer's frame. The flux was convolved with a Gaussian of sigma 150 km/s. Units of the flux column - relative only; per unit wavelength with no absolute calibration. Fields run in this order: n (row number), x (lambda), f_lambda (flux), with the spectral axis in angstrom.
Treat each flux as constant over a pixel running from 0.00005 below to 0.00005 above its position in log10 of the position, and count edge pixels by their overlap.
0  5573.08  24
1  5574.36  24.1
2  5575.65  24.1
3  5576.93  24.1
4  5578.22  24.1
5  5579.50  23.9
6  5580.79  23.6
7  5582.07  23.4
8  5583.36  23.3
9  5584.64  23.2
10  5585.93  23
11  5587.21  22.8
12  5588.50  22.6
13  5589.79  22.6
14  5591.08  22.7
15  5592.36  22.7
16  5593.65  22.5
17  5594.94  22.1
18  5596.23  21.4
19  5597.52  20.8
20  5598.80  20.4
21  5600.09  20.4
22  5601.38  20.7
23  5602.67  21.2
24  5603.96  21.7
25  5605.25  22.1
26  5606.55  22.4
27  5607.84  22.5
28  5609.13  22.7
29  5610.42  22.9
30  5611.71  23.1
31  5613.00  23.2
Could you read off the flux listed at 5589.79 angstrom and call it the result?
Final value 22.6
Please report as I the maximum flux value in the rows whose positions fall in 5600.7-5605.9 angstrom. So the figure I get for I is 22.1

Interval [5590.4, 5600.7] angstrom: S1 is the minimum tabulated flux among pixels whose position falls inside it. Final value 20.4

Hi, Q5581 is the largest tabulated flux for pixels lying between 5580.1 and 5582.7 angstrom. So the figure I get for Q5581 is 23.6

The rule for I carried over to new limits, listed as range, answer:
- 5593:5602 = 22.5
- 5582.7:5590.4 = 23.3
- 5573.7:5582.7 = 24.1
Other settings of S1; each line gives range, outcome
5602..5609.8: 21.2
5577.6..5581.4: 23.6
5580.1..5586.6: 23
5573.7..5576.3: 24.1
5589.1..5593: 22.6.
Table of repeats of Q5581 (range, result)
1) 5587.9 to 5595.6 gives 22.7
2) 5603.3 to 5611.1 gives 22.9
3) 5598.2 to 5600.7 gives 20.4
